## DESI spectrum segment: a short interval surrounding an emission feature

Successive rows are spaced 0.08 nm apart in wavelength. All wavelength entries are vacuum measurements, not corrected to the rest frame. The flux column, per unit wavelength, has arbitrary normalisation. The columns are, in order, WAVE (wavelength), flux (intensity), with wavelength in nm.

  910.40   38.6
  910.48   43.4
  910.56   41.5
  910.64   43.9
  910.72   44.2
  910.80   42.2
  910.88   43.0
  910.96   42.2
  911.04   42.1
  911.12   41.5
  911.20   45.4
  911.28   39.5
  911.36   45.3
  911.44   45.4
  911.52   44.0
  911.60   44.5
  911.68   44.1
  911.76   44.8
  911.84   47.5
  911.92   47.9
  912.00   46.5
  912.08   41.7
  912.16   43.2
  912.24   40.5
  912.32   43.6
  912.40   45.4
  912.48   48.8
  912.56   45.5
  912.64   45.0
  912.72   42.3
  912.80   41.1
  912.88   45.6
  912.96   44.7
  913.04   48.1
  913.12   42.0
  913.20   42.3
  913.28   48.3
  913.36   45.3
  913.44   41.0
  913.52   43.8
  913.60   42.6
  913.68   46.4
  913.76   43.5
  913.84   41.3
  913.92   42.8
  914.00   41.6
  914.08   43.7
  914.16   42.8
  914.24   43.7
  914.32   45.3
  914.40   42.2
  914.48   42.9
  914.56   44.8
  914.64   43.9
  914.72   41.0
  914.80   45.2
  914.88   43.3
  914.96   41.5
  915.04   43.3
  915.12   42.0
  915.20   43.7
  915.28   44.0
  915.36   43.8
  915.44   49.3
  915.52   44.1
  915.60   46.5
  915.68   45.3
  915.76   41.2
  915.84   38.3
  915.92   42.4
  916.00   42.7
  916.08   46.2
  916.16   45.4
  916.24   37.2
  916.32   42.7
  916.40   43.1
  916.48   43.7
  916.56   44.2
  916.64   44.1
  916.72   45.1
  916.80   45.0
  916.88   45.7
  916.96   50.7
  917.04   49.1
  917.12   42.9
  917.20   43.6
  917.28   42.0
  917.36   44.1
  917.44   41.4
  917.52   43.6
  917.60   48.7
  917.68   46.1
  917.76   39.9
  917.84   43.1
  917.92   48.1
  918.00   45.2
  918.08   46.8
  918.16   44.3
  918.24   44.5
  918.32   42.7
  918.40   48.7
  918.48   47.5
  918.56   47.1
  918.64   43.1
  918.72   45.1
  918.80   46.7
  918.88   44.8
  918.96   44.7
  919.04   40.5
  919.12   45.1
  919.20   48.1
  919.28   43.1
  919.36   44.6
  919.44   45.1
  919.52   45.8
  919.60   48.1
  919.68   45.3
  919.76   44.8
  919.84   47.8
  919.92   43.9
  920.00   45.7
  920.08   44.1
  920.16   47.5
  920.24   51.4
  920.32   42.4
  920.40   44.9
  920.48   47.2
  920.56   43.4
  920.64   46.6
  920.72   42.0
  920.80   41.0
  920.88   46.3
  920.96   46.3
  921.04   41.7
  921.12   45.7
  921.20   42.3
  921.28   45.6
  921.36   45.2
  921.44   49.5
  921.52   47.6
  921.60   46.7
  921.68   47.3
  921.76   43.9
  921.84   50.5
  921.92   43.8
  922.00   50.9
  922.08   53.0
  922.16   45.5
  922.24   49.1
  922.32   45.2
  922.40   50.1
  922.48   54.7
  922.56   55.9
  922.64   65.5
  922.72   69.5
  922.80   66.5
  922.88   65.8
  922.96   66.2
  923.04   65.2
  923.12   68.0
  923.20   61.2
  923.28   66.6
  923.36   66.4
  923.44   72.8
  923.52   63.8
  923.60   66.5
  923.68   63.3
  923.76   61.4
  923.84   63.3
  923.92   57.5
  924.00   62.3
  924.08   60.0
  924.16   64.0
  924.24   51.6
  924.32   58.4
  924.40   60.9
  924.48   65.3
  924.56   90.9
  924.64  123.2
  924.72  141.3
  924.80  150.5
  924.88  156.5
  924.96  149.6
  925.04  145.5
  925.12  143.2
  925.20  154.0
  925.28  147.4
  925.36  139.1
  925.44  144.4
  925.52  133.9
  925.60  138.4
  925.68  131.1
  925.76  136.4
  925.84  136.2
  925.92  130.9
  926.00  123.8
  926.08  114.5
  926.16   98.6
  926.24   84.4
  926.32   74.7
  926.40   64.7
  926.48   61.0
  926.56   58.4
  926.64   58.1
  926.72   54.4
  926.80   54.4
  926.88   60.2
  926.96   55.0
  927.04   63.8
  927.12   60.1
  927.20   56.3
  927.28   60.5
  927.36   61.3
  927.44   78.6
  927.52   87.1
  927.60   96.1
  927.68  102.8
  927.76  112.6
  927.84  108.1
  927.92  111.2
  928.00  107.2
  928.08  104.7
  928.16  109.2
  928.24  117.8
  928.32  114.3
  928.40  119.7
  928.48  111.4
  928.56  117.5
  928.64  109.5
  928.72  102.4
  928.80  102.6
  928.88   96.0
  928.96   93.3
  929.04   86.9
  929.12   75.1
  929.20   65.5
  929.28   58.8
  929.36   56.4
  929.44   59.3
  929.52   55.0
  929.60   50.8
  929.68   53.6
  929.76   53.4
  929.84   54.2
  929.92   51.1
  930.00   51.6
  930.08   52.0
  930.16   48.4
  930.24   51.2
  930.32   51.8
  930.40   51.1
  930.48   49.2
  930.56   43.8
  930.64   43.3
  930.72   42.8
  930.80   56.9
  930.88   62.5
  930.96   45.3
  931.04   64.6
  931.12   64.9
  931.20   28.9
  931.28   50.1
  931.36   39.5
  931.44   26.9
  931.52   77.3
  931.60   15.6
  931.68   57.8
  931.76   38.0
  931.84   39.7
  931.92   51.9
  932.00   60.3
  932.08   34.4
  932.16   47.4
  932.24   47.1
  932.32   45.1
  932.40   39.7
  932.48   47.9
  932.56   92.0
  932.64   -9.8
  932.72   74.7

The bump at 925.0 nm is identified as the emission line H-alpha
